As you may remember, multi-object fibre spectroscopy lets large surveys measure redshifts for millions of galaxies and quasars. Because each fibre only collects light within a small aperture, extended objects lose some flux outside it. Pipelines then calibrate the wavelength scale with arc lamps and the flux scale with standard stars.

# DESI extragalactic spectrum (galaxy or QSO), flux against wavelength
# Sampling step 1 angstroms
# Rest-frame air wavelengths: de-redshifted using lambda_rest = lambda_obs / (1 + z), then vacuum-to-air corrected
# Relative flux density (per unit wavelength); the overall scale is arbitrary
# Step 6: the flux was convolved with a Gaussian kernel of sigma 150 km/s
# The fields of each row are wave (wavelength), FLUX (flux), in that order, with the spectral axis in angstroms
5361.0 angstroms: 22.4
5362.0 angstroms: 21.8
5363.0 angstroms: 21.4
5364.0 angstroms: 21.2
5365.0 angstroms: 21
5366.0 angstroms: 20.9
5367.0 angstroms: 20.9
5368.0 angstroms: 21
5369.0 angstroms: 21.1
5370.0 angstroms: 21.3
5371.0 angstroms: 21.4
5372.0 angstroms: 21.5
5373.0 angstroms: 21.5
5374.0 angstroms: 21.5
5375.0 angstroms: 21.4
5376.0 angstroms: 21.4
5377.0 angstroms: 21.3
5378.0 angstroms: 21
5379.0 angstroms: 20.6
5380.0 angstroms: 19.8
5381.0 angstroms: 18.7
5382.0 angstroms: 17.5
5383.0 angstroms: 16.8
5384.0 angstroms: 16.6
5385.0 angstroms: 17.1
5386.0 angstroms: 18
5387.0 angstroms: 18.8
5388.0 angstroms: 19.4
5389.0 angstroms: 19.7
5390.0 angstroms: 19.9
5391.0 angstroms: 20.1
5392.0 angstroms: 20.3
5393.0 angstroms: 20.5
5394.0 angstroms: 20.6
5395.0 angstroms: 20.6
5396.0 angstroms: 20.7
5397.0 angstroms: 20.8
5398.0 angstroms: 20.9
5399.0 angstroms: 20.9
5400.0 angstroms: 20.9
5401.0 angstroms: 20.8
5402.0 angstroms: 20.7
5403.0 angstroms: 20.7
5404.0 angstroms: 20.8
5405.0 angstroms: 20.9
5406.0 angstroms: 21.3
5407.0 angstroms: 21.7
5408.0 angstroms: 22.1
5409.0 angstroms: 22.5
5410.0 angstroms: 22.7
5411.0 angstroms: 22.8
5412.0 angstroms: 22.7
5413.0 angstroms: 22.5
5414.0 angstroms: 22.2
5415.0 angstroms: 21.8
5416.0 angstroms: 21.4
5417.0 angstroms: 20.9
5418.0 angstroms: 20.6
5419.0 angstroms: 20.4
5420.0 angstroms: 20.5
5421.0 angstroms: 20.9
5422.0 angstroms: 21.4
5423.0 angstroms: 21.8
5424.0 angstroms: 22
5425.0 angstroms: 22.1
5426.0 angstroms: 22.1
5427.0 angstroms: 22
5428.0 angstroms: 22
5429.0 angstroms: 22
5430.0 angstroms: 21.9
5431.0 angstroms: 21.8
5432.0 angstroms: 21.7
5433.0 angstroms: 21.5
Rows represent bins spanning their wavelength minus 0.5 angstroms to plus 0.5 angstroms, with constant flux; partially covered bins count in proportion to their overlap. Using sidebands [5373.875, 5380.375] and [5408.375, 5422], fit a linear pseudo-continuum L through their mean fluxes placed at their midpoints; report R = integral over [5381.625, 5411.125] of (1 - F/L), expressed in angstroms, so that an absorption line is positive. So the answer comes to 1.6 angstroms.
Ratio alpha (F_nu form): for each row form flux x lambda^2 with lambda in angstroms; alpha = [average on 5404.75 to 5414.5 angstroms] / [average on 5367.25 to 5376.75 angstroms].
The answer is 1.05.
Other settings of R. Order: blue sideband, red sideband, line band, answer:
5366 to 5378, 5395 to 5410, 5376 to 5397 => 1.72 angstroms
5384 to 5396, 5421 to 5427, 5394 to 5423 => -0.82 angstroms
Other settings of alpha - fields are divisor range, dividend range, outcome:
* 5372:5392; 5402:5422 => 1.11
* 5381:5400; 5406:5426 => 1.13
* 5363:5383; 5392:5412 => 1.04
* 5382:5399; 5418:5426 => 1.11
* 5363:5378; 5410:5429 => 1.04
